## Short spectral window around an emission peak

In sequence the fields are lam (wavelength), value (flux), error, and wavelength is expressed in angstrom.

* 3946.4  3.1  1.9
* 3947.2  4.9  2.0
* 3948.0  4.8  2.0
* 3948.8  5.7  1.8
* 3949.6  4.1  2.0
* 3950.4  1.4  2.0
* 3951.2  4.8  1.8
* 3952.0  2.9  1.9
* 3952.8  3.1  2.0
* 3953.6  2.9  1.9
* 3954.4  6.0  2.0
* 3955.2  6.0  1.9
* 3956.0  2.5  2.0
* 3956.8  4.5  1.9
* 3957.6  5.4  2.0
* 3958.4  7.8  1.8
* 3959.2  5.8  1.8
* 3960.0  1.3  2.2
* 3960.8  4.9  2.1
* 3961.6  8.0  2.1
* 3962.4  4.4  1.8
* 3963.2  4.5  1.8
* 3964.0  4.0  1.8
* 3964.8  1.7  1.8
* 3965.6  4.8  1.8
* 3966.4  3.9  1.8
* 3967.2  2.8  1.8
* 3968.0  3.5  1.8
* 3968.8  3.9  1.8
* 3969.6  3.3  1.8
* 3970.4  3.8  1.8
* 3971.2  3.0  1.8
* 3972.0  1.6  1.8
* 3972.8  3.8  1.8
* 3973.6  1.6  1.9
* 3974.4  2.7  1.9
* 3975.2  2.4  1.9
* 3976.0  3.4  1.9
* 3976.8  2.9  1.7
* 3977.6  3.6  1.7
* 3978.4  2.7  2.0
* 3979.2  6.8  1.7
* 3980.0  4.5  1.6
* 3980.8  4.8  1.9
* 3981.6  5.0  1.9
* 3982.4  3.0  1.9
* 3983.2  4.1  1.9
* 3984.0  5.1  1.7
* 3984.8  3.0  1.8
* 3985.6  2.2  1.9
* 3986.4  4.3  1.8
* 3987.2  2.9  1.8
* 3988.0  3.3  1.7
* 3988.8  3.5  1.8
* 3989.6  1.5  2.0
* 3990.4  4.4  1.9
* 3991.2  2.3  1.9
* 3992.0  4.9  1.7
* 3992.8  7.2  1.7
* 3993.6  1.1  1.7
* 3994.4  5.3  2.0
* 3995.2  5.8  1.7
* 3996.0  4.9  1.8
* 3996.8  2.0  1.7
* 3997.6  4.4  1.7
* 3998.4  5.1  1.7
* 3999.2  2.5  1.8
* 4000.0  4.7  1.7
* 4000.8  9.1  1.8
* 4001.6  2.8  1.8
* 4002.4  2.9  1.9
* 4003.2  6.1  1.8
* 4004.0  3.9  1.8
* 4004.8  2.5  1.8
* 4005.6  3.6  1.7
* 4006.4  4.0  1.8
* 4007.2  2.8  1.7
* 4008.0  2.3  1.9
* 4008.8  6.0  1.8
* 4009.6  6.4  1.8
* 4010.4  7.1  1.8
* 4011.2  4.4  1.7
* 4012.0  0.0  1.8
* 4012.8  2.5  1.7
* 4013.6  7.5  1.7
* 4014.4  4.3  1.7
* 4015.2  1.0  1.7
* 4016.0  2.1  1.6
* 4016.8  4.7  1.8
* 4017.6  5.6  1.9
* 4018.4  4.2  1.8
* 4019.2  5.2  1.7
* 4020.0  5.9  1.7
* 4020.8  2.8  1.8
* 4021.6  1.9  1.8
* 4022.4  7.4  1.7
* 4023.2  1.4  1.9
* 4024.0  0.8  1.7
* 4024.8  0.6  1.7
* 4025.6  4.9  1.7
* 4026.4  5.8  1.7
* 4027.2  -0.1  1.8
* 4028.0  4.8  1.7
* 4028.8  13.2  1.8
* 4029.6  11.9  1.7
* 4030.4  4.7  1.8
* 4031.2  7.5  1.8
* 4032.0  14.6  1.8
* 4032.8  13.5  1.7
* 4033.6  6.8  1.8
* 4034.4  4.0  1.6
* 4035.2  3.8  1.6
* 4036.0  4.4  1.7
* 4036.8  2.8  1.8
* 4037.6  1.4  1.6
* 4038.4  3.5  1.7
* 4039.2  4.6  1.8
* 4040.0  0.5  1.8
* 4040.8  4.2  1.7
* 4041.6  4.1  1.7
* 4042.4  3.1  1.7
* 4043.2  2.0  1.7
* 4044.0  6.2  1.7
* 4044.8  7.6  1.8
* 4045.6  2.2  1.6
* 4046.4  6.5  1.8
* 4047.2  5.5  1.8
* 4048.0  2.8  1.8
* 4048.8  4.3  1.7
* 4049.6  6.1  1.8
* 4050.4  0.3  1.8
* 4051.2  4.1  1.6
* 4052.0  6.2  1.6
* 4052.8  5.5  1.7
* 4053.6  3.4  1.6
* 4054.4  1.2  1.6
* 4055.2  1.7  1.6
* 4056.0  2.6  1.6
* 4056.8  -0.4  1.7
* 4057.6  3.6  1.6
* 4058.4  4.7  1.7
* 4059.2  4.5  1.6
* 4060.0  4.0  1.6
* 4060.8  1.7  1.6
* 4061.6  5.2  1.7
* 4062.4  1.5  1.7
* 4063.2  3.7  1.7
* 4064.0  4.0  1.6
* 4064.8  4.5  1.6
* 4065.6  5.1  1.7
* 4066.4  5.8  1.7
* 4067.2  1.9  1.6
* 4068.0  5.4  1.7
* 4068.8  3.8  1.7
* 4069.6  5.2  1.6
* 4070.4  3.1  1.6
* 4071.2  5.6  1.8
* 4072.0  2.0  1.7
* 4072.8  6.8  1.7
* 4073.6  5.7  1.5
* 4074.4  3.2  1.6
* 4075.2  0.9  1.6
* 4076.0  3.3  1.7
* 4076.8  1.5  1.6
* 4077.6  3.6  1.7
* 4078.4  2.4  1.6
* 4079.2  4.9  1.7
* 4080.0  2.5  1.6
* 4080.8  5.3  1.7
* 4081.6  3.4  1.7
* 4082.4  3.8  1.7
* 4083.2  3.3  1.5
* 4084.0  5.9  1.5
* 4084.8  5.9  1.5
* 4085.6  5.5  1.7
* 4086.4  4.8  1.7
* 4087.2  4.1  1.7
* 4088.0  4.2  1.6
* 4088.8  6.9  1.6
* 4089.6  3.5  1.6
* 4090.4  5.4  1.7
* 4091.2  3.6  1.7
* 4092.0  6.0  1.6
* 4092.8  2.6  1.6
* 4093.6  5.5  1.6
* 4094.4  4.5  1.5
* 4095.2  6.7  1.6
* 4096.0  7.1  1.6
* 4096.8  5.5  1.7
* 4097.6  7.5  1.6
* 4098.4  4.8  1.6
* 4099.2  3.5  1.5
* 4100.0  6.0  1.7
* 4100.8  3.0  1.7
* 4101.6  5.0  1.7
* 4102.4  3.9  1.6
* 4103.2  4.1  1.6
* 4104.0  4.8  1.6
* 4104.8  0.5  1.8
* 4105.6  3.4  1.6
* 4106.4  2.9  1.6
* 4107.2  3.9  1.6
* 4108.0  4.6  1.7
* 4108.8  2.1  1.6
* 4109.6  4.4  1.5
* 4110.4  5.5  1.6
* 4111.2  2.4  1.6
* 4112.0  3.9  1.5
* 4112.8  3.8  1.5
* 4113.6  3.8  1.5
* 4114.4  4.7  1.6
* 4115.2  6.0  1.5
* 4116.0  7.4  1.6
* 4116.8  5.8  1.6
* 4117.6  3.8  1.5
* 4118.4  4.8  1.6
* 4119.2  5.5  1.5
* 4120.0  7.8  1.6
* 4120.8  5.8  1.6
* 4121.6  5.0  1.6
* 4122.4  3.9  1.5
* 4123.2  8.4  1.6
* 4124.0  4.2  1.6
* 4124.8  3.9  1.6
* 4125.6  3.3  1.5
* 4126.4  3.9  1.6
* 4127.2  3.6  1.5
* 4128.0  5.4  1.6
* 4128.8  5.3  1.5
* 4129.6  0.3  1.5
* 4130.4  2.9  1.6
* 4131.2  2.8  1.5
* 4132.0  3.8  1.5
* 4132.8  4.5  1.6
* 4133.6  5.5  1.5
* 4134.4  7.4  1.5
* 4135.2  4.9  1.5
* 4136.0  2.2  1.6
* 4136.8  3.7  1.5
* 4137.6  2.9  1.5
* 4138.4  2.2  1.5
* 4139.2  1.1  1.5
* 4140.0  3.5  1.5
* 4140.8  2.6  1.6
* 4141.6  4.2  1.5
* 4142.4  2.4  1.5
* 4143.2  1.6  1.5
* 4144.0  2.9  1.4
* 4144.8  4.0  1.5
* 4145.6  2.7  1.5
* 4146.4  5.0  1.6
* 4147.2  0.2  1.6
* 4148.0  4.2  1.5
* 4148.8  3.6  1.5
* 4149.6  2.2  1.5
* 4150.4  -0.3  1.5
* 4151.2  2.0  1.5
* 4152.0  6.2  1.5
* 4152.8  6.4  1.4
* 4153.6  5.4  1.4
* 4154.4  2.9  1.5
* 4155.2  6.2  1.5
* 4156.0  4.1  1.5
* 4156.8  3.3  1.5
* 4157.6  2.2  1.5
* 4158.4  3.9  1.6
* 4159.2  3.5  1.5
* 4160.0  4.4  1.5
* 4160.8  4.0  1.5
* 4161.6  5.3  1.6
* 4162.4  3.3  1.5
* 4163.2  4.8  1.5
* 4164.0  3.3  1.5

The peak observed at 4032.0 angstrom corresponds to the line [O II] 3727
